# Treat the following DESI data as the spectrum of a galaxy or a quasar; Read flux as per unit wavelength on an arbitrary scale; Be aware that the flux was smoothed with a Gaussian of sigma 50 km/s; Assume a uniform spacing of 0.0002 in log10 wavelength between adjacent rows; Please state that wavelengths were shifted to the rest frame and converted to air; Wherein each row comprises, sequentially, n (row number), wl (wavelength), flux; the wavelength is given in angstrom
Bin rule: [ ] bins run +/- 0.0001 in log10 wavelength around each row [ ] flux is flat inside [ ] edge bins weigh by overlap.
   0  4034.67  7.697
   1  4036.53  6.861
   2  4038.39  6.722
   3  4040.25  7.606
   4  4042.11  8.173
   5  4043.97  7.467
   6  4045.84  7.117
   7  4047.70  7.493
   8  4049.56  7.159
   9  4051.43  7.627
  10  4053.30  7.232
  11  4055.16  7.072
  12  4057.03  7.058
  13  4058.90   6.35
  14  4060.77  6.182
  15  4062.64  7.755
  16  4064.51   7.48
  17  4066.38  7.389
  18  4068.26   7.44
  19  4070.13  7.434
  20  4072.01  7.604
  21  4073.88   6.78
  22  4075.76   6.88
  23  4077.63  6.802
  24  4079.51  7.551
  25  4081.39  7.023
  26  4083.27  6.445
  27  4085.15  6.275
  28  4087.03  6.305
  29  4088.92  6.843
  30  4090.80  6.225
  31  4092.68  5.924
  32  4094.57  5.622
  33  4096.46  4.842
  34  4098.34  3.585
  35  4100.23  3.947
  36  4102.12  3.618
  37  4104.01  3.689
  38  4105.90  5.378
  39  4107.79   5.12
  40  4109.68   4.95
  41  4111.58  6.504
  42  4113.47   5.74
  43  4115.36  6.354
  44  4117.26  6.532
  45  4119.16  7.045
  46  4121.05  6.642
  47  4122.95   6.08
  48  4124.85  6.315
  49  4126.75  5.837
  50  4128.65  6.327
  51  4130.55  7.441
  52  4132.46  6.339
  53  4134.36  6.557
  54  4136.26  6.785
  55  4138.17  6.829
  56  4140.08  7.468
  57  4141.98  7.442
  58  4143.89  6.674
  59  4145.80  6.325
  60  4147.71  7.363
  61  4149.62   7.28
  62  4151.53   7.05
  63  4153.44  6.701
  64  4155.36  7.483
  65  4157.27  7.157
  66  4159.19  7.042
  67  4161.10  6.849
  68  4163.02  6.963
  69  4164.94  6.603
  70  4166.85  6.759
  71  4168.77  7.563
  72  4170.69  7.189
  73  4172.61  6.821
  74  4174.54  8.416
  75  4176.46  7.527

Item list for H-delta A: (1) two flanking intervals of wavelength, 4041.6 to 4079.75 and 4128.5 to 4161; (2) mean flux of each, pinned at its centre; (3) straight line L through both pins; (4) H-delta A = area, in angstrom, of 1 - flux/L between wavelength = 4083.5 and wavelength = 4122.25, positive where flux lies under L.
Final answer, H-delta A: 8.3 angstrom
